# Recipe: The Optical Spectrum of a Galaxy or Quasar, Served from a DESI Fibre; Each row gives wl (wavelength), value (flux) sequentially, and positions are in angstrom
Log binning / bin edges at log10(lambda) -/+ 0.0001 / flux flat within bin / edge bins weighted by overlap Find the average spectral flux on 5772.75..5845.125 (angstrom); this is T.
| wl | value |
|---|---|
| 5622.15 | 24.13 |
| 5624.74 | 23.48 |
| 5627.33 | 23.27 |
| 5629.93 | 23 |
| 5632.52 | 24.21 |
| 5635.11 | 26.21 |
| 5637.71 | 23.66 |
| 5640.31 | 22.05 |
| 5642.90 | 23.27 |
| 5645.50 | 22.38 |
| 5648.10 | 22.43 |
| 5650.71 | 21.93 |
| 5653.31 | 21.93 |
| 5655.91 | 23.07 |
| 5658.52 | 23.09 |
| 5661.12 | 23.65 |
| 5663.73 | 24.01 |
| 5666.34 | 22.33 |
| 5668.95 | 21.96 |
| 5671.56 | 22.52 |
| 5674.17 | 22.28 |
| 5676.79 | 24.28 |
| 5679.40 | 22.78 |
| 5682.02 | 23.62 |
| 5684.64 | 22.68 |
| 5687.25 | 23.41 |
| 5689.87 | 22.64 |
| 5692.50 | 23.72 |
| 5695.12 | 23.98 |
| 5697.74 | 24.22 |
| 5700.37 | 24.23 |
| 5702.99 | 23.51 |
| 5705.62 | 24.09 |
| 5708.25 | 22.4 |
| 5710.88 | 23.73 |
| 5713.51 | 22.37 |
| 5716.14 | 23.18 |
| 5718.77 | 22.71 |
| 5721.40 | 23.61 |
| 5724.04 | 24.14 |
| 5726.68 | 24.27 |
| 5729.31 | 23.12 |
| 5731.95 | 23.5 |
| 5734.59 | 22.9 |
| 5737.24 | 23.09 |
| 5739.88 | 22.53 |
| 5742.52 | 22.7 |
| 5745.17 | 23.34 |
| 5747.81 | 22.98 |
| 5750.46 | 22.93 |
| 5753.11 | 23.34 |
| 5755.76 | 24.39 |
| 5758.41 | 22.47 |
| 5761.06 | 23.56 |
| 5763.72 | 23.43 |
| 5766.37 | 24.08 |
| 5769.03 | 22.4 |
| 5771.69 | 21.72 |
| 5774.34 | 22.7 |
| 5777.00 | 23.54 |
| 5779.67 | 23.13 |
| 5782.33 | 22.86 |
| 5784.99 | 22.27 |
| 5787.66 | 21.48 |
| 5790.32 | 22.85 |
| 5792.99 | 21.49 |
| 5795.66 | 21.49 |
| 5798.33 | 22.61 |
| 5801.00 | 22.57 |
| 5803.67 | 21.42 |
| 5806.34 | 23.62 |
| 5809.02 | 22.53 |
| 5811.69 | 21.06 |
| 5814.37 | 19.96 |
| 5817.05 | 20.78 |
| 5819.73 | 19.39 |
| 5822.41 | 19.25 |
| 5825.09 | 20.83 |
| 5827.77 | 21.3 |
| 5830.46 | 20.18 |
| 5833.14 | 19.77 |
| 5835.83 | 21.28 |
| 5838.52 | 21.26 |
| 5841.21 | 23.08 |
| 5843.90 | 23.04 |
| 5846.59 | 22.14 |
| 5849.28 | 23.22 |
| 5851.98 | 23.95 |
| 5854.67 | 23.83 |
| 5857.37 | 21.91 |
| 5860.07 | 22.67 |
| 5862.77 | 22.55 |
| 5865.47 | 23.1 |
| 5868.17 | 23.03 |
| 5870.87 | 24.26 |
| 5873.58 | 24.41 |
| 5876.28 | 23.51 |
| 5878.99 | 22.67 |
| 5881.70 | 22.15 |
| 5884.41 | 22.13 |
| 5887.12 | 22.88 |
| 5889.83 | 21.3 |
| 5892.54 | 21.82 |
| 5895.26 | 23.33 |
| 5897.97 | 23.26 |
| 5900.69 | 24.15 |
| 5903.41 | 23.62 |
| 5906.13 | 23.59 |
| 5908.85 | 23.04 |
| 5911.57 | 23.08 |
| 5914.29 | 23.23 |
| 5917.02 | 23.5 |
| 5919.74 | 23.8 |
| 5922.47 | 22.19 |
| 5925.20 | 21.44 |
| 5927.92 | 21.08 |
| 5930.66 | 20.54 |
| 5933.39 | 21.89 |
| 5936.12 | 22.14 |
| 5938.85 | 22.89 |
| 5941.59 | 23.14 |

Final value 21.7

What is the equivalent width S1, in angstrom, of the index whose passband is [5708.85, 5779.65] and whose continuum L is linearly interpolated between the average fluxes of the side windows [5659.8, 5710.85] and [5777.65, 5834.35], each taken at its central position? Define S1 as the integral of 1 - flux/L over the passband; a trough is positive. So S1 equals -2.4 angstrom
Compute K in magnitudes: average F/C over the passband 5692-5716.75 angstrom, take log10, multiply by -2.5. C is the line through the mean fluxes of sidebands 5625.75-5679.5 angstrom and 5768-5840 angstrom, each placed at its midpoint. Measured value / -0.05 mag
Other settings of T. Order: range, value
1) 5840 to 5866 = 22.9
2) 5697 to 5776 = 23.2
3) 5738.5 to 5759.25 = 23.1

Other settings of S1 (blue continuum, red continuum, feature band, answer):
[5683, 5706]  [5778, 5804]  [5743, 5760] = -0.3 angstrom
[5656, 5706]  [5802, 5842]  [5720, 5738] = -0.8 angstrom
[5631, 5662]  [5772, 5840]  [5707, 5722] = -0.3 angstrom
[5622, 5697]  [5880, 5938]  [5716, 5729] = -0.3 angstrom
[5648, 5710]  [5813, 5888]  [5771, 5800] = 0.1 angstrom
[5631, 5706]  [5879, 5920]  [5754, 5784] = 0.0 angstrom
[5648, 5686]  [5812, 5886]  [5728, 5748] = -0.4 angstrom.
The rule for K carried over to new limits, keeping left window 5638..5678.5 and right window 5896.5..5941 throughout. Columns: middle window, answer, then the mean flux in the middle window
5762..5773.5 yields -0.01 mag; 22.9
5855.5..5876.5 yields -0.02 mag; 23.2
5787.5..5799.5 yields 0.03 mag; 22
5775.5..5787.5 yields 0.00 mag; 22.8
